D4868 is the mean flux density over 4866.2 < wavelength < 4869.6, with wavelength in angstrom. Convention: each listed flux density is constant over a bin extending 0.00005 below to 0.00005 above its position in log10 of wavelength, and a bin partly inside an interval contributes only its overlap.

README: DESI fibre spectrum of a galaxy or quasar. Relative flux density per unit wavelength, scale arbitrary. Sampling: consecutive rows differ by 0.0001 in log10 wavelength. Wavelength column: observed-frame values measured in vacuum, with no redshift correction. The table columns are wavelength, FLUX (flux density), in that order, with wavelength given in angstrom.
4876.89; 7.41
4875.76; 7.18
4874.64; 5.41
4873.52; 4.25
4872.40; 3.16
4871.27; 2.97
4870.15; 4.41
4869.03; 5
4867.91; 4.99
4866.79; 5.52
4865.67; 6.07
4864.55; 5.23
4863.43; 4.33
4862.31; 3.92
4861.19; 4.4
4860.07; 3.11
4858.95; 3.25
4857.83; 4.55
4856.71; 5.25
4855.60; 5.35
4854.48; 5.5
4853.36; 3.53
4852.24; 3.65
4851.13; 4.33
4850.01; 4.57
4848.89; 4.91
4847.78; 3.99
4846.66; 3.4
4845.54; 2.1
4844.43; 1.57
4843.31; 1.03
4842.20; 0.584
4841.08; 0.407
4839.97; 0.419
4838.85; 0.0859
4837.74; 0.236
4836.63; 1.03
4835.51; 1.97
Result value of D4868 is 5.18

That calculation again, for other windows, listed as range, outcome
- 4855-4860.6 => 4.32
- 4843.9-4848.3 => 2.76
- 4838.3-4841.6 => 0.303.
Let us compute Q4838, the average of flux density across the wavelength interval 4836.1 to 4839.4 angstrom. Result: 0.448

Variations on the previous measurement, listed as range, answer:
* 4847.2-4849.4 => 4.44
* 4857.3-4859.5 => 3.89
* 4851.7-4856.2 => 4.52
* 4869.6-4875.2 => 4.04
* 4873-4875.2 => 4.85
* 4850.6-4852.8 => 4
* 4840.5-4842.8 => 0.507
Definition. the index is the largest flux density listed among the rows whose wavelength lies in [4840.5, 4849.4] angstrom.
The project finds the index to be 4.91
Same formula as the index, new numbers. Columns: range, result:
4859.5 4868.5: 6.07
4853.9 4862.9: 5.5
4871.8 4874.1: 4.25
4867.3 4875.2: 5.41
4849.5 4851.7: 4.57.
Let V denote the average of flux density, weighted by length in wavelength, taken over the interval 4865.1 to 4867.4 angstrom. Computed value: 5.78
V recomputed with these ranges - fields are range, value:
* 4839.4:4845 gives 0.805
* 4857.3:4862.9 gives 3.84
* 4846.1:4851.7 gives 4.24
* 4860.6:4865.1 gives 4.46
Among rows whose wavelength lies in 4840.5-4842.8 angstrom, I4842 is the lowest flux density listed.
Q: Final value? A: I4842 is 0.407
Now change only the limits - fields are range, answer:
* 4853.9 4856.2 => 5.35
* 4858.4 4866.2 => 3.11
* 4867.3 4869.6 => 4.99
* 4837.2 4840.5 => 0.0859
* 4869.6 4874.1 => 2.97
